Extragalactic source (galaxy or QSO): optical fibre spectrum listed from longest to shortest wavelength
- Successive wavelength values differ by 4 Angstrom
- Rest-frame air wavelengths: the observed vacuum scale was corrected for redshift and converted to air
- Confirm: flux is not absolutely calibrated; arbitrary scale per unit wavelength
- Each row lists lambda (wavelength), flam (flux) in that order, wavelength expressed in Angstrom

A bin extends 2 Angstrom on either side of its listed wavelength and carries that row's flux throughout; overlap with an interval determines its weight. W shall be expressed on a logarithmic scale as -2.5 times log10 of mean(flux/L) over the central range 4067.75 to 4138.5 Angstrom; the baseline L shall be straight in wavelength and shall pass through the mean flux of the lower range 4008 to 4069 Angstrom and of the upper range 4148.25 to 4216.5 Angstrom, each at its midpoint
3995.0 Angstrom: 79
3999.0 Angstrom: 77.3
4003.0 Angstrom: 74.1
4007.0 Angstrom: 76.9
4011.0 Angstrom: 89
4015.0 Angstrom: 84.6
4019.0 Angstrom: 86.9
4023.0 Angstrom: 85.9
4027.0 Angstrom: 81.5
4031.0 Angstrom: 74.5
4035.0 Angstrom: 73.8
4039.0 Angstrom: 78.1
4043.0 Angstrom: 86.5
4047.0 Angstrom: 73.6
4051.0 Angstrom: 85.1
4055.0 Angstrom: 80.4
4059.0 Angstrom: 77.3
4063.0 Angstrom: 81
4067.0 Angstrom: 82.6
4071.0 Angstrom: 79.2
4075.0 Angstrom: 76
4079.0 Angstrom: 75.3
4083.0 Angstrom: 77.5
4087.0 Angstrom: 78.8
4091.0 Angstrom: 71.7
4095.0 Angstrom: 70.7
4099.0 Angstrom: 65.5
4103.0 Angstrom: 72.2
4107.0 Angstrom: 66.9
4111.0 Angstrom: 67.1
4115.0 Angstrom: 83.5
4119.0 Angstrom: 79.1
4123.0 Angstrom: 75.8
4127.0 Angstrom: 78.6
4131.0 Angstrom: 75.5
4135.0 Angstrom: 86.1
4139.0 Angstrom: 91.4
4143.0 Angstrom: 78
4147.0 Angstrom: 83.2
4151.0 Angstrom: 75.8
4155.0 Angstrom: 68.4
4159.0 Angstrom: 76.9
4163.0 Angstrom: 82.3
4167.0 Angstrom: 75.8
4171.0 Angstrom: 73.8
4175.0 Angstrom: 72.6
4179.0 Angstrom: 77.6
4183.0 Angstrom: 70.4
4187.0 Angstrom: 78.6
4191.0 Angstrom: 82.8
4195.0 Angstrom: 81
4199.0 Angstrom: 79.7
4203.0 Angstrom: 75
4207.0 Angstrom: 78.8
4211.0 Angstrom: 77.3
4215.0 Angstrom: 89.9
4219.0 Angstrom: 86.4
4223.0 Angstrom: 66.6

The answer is 0.05 mag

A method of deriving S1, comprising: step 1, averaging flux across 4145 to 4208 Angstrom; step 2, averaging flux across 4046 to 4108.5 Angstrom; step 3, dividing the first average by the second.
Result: 1.01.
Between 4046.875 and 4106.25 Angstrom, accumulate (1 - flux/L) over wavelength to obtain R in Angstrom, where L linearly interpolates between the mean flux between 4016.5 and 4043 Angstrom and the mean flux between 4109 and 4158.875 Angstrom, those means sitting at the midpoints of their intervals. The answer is 2.50 Angstrom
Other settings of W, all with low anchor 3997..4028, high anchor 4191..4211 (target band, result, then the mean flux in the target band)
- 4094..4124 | 0.11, 72.6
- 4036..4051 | 0.02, 79.8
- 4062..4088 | 0.03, 78.5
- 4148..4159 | 0.08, 74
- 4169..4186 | 0.08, 73.9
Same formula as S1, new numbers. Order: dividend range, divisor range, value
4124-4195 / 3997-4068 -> 0.97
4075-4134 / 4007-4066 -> 0.92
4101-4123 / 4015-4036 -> 0.91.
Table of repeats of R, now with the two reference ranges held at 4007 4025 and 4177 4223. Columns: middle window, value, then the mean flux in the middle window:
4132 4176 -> 1.2 Angstrom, 78.6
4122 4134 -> 0.6 Angstrom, 77.5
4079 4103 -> 2.9 Angstrom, 73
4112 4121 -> 0.3 Angstrom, 79.7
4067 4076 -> 0.5 Angstrom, 78.9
